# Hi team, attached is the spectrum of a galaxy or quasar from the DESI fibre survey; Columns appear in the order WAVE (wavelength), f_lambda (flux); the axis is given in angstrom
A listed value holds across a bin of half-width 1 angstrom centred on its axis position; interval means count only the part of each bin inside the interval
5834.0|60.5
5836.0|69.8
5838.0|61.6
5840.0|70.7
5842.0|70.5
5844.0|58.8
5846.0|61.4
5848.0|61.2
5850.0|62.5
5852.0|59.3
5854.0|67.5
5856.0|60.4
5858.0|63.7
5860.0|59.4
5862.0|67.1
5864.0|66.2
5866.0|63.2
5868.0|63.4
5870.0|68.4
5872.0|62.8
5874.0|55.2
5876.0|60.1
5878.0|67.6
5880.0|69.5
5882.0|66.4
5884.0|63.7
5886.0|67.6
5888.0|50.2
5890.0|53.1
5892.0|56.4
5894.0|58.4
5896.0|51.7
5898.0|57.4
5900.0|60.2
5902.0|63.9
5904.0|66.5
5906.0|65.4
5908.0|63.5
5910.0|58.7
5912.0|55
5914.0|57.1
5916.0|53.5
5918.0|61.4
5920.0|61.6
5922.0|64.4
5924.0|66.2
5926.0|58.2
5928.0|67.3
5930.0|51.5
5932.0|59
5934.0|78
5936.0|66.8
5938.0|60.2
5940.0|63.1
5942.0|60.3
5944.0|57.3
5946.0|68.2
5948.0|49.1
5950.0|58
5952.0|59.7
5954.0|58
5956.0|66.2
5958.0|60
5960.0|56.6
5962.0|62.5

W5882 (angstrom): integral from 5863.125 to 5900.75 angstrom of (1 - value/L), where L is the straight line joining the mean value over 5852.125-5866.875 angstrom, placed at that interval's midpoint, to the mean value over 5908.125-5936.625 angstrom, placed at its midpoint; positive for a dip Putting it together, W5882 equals 1.0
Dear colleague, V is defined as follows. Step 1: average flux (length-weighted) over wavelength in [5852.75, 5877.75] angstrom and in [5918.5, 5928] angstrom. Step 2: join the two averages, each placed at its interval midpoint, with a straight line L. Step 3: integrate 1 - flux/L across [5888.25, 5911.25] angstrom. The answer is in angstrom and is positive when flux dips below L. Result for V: 1.4 angstrom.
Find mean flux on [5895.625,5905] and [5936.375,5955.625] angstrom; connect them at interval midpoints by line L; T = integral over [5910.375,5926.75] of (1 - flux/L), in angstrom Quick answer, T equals 0.1 angstrom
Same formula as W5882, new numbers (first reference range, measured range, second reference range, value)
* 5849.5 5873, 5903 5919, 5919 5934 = 0.6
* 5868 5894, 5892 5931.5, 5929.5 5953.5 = 0.9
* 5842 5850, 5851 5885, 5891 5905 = -1.7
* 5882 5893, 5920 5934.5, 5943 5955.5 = -1.0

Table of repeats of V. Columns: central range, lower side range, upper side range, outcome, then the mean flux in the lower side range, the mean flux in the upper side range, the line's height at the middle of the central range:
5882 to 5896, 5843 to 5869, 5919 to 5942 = 1.01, 62.6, 63.2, 62.9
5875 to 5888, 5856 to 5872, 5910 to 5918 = -0.68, 64.1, 56.4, 61.4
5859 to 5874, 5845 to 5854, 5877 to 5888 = -0.02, 61.8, 65.4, 63.7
